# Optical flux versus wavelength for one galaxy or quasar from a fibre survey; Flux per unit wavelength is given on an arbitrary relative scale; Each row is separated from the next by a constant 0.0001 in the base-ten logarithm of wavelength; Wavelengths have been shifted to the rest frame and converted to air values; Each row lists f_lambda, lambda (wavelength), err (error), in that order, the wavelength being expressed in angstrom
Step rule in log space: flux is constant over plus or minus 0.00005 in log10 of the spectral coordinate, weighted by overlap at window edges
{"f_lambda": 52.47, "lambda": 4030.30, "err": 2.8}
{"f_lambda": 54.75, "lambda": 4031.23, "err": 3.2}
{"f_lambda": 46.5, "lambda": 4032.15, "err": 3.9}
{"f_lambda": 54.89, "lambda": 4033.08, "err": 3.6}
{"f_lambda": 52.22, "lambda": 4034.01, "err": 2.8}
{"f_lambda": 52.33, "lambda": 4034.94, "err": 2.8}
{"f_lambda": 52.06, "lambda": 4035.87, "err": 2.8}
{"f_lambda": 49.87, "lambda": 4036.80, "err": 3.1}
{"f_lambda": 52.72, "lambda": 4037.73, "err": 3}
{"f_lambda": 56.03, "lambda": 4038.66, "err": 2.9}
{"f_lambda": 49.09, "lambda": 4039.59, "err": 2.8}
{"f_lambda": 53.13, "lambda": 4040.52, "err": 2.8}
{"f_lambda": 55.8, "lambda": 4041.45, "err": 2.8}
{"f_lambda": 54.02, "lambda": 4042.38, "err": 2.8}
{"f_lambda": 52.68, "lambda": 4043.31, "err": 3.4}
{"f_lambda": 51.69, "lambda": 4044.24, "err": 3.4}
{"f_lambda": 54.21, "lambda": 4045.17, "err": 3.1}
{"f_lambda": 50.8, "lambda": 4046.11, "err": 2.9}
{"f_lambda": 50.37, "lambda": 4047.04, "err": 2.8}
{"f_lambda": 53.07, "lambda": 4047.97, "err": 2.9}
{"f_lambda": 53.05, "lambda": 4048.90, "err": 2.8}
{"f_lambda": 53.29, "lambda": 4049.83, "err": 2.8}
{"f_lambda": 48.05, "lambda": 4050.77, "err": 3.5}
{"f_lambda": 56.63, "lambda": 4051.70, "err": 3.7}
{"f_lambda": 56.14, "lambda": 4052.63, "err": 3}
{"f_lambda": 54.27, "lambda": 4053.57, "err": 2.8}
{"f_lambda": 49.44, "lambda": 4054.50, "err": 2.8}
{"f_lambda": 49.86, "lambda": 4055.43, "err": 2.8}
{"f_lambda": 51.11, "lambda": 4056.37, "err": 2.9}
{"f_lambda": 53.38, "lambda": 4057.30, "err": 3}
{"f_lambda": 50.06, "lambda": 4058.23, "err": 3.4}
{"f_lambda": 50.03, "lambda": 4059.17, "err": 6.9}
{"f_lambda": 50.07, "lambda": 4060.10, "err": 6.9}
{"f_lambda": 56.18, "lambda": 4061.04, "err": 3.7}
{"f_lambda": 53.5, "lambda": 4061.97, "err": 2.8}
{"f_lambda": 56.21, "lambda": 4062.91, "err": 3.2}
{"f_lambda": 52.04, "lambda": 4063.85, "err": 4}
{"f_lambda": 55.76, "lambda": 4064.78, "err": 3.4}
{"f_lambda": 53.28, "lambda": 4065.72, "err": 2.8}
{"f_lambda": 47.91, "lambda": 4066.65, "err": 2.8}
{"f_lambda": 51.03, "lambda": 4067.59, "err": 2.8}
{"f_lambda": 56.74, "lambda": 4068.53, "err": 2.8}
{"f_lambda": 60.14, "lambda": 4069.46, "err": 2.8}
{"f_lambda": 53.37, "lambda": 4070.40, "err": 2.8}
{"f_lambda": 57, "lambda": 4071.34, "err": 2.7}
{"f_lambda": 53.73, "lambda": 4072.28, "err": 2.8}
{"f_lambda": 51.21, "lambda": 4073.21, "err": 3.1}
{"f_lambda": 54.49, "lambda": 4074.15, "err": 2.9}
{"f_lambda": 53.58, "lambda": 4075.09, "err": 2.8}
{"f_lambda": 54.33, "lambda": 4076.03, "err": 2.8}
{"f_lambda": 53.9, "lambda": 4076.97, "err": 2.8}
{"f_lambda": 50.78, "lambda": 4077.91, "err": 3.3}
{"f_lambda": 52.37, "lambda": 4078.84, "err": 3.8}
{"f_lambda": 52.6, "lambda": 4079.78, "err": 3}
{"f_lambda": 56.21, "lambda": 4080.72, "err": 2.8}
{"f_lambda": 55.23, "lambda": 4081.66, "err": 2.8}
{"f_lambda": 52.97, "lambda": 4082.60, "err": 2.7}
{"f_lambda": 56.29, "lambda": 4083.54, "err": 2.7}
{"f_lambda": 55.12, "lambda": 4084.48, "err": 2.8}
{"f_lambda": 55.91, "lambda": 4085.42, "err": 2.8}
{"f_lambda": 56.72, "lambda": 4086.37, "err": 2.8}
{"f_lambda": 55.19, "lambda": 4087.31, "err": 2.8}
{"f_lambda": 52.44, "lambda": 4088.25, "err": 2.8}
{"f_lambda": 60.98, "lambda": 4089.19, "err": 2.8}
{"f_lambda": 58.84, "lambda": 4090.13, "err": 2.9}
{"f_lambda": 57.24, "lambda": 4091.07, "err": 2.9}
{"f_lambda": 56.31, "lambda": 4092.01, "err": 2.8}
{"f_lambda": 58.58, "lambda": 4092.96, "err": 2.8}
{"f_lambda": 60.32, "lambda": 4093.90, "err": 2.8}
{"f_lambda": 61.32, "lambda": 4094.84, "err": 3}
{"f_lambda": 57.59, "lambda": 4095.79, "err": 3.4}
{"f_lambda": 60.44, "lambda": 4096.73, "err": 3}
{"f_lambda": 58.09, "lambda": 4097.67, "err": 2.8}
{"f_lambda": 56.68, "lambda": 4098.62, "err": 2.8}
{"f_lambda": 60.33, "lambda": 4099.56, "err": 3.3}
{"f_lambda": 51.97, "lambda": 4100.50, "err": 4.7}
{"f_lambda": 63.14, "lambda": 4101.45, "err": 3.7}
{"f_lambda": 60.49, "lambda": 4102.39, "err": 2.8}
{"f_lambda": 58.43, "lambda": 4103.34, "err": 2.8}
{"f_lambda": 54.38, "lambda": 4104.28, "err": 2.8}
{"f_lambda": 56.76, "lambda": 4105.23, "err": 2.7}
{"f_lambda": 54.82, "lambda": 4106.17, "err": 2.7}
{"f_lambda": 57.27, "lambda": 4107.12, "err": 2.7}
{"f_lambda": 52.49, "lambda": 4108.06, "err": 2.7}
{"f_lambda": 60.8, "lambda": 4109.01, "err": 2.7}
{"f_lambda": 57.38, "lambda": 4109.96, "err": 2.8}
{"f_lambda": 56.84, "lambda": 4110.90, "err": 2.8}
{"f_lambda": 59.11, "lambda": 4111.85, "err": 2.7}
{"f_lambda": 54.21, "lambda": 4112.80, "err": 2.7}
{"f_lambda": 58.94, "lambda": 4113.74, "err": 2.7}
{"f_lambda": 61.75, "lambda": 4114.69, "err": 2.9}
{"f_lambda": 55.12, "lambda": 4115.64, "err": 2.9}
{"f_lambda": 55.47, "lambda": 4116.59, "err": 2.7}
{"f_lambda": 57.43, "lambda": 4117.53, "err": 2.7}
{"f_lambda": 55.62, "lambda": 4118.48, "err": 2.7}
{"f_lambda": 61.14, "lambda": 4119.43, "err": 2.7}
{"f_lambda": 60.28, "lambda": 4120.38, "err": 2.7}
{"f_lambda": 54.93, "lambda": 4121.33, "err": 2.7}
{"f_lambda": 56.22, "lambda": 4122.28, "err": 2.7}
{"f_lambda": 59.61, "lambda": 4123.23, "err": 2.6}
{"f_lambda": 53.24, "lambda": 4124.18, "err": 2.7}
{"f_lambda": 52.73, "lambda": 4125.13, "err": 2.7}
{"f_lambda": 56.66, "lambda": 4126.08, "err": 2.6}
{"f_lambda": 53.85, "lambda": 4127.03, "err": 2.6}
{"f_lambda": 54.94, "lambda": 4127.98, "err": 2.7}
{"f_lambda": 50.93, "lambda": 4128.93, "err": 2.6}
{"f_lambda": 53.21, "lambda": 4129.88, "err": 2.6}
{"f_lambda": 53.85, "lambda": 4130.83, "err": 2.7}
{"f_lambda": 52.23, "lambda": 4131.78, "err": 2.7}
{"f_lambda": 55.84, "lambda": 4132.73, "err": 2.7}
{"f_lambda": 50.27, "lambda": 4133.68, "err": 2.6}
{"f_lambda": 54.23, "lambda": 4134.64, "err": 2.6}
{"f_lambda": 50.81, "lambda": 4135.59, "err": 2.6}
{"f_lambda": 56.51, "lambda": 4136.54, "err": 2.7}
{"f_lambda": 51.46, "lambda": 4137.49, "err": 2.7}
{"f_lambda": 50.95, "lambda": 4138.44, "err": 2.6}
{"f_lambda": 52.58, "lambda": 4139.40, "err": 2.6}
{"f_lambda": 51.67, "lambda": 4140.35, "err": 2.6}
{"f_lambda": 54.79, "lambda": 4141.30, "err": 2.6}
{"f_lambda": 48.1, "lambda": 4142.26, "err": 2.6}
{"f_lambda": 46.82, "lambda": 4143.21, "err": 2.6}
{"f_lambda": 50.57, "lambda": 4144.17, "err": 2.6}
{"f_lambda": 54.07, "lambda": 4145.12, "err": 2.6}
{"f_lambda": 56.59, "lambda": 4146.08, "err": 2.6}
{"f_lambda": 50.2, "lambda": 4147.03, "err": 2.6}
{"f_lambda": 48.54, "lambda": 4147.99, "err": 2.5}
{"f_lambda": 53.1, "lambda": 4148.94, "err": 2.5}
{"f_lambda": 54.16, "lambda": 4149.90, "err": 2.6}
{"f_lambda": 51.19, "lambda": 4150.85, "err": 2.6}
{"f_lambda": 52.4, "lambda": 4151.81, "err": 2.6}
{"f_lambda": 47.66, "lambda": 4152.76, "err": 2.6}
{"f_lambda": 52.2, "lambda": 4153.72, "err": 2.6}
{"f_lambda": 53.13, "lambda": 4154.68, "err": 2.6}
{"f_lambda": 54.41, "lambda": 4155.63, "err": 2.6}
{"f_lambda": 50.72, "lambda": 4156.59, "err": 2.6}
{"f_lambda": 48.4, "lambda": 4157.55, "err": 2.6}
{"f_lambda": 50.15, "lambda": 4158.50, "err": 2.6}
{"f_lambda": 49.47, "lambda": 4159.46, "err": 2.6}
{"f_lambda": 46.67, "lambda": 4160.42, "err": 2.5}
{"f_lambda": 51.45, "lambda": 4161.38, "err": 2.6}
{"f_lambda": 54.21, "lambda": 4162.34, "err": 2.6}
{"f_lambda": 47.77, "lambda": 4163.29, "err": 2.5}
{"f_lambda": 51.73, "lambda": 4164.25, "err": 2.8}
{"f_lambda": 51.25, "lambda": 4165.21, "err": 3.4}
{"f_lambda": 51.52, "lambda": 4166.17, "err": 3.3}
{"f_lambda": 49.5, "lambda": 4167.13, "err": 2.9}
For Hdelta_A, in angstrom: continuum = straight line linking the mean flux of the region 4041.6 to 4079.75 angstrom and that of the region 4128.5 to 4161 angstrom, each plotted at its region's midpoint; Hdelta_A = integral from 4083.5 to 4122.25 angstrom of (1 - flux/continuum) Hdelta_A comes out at -3.8 angstrom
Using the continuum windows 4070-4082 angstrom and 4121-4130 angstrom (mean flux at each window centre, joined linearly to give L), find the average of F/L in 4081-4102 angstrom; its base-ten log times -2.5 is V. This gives -0.06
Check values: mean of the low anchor 53.8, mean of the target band 57.4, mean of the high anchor 54.7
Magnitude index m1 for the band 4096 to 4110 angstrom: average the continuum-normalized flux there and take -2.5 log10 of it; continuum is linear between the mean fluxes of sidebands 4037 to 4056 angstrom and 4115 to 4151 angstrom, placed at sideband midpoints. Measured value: -0.08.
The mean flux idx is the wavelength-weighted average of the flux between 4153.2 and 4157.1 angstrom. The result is 52.5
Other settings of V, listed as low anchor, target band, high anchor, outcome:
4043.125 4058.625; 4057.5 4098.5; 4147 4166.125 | -0.06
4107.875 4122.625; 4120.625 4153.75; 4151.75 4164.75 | 0.02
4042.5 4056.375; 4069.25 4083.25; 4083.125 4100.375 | 0.03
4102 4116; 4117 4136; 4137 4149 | -0.01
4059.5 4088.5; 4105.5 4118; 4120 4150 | -0.07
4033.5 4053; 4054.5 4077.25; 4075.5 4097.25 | 0.03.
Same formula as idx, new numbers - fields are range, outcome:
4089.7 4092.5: 57.4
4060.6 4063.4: 55.2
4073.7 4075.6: 53.9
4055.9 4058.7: 51.6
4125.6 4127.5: 55.3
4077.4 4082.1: 53.5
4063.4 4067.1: 52.4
